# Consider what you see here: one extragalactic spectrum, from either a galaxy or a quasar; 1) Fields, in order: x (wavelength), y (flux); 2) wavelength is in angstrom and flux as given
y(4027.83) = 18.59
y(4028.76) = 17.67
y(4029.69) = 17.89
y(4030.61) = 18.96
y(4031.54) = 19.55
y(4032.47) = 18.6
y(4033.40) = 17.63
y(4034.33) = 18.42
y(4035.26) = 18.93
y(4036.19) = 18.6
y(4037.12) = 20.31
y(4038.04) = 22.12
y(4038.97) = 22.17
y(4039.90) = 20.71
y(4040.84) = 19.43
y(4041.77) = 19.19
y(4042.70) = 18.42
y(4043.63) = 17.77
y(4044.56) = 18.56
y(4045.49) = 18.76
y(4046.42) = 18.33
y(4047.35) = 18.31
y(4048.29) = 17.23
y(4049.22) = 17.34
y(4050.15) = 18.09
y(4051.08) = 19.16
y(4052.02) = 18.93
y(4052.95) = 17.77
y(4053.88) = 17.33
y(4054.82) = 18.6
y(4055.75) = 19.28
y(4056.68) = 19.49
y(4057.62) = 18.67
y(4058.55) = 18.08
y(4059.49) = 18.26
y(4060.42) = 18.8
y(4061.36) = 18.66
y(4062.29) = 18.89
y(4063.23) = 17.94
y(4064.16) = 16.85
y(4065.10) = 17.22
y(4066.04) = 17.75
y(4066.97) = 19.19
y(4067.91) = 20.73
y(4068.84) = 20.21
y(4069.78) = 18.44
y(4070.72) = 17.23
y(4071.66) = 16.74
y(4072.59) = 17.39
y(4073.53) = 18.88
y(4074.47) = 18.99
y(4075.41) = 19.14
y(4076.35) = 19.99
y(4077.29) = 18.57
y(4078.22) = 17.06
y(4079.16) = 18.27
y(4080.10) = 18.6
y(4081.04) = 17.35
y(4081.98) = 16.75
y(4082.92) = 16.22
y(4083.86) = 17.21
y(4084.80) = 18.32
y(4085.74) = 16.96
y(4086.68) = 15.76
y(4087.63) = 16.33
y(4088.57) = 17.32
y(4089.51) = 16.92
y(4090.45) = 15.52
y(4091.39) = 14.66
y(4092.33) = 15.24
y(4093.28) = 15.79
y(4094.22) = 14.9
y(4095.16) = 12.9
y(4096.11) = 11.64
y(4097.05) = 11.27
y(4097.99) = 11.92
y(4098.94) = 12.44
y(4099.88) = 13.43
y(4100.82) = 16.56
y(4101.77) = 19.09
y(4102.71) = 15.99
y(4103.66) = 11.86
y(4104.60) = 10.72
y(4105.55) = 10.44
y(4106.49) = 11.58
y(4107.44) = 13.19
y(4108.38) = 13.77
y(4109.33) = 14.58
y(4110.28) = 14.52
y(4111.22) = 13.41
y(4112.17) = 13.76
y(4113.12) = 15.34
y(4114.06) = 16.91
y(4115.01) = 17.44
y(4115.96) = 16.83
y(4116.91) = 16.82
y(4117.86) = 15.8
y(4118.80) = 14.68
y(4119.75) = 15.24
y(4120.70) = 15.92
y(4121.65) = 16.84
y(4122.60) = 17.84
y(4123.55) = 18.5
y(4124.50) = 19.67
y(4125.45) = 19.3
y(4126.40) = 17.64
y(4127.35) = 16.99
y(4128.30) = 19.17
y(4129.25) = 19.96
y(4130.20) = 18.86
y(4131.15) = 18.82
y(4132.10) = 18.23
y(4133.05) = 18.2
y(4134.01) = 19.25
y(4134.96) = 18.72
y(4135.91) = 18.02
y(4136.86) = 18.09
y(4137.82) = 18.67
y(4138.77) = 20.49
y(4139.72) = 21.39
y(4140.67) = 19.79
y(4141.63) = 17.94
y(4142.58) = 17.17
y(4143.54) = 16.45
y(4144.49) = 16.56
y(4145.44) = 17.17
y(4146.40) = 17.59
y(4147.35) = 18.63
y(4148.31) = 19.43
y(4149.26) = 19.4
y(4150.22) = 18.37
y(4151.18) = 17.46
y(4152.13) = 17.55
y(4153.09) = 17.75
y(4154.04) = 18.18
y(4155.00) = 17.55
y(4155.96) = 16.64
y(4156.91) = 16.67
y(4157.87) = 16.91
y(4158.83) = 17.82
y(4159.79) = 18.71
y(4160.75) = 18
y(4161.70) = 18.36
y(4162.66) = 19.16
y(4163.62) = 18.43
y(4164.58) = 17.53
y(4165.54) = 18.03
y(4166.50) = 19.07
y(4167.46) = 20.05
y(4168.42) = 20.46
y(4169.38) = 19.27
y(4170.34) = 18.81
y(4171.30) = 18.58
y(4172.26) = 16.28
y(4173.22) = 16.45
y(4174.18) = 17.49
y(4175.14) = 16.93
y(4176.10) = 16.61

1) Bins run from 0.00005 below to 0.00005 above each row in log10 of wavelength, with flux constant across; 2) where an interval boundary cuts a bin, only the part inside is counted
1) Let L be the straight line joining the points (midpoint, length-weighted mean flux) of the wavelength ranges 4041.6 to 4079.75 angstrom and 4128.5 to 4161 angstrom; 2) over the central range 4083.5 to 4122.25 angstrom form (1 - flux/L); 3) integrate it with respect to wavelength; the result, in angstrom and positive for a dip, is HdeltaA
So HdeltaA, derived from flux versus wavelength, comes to 7.3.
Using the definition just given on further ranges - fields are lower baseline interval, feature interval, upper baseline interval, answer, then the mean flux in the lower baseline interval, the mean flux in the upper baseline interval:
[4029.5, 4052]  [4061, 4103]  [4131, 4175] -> 4.2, 18.9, 18.2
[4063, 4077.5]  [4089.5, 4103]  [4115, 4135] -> 2.7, 18.5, 17.7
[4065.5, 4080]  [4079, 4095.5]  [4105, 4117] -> 0.6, 18.6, 14.4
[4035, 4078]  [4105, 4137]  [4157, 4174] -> 3.3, 18.7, 18.3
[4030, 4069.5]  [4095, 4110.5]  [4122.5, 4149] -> 4.5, 18.8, 18.5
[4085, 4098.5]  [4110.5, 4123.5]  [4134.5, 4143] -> 0.8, 14.9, 18.9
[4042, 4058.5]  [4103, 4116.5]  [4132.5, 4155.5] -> 3.2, 18.4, 18.3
